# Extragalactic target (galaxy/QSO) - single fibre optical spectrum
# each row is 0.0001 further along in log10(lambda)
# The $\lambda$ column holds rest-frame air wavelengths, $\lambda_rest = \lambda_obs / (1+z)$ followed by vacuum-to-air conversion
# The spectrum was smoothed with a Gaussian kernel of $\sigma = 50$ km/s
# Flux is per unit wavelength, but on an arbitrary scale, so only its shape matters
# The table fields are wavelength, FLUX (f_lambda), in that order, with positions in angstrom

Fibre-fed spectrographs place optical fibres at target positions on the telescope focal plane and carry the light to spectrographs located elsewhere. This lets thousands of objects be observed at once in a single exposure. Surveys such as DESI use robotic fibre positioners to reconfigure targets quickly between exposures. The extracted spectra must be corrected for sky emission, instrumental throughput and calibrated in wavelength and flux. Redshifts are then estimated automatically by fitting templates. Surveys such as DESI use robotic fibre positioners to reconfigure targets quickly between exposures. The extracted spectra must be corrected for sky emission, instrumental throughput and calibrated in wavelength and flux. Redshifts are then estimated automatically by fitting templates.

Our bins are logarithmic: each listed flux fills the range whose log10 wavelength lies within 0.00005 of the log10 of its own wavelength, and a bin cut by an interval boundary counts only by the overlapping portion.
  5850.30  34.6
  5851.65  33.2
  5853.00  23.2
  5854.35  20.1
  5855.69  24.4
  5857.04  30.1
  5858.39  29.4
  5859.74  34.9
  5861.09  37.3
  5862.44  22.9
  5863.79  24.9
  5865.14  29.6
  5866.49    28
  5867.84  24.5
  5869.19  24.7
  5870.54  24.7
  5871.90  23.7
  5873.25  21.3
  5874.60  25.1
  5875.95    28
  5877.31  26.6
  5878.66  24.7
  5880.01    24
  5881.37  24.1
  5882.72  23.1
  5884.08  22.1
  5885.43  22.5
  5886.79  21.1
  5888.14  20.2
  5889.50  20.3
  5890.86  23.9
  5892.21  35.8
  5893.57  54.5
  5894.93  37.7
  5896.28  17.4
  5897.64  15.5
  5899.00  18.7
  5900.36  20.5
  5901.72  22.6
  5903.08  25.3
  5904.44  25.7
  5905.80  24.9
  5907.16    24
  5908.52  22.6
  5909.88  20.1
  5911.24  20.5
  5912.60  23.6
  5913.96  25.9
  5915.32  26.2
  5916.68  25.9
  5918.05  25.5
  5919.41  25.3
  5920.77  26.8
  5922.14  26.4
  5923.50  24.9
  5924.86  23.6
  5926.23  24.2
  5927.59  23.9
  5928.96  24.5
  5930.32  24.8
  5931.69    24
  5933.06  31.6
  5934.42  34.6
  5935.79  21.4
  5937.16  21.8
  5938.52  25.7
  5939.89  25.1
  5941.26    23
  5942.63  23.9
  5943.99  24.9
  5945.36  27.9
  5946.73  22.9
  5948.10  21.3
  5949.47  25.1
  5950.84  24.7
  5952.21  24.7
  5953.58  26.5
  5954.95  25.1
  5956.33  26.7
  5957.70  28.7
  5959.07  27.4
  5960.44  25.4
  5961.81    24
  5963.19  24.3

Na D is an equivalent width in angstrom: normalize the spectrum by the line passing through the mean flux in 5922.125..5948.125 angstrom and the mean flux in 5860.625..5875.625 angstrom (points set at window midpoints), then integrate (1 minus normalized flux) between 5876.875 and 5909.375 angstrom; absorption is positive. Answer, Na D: 1.0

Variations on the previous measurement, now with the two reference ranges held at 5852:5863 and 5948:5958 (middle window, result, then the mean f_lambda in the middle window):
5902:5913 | 1.4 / 23.3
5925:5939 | 0.2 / 25.6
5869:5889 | 2.7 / 23.7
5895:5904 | 1.8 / 21.3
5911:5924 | 0.6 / 25.3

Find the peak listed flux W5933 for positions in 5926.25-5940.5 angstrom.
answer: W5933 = 34.6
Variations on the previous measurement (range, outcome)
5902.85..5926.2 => 26.8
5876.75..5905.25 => 54.5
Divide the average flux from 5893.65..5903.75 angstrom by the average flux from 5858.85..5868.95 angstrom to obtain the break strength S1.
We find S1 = 0.85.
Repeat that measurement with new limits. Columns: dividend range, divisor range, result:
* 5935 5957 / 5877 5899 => 0.95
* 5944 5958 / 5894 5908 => 1.06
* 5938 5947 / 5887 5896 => 0.80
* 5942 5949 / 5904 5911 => 1.04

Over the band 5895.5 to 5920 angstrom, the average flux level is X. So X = 22.9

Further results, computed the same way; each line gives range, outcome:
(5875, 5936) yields 25.1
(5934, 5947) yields 25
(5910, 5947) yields 25.1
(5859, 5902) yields 25.8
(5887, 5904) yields 25.9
